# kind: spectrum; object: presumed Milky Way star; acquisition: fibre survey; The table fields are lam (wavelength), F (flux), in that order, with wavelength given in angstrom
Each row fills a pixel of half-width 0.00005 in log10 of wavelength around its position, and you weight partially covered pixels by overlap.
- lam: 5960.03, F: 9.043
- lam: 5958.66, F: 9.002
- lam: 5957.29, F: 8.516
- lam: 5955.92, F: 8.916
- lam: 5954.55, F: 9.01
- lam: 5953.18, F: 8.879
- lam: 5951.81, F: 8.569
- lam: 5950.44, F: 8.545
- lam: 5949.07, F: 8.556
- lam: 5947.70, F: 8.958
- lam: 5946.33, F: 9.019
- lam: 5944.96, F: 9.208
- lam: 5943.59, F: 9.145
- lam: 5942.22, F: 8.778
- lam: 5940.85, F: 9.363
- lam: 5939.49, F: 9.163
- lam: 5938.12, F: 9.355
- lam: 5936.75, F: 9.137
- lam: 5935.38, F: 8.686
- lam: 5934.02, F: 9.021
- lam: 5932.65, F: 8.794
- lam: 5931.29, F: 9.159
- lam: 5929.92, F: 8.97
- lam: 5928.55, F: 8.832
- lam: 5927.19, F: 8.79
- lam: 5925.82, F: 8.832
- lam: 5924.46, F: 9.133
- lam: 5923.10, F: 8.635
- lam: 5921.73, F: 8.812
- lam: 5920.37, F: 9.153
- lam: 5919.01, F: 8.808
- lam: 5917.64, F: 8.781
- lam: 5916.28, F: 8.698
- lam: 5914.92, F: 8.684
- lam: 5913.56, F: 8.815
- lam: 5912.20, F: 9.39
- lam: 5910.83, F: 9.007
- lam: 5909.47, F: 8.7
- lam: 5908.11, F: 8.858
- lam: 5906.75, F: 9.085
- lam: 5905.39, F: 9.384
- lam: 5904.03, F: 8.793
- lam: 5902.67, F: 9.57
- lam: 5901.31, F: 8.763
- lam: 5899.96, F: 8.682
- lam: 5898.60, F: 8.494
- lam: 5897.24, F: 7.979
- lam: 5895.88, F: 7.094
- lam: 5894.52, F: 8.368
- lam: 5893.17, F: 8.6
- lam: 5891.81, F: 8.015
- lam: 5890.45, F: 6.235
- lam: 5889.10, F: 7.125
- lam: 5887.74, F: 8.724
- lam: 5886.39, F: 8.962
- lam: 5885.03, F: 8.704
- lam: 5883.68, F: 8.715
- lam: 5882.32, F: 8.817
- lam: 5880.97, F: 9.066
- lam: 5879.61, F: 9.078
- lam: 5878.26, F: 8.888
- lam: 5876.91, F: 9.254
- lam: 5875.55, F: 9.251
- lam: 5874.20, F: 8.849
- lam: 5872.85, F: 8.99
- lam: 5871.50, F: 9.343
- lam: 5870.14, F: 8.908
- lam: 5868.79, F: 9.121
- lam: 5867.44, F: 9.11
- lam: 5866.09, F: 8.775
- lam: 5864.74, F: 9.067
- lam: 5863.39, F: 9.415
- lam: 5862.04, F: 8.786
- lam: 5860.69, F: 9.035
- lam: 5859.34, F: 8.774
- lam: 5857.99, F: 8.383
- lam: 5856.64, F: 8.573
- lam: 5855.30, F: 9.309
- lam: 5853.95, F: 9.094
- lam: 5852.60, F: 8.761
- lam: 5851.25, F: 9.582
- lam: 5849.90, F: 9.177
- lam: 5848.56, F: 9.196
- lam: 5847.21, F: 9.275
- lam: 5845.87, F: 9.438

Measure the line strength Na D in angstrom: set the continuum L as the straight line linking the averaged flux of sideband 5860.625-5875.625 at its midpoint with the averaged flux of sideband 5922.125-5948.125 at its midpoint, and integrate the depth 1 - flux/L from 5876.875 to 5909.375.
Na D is 1.76 angstrom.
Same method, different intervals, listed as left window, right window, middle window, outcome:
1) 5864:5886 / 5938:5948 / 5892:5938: 1.3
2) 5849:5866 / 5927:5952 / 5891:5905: 0.8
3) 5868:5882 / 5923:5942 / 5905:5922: 0.2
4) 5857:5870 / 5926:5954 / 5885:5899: 1.5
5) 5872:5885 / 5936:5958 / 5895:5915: 0.5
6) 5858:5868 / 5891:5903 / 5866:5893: -0.1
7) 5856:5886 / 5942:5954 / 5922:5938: -0.1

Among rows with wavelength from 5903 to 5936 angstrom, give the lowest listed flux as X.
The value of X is 8.635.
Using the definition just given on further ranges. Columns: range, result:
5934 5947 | 8.686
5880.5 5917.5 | 6.235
